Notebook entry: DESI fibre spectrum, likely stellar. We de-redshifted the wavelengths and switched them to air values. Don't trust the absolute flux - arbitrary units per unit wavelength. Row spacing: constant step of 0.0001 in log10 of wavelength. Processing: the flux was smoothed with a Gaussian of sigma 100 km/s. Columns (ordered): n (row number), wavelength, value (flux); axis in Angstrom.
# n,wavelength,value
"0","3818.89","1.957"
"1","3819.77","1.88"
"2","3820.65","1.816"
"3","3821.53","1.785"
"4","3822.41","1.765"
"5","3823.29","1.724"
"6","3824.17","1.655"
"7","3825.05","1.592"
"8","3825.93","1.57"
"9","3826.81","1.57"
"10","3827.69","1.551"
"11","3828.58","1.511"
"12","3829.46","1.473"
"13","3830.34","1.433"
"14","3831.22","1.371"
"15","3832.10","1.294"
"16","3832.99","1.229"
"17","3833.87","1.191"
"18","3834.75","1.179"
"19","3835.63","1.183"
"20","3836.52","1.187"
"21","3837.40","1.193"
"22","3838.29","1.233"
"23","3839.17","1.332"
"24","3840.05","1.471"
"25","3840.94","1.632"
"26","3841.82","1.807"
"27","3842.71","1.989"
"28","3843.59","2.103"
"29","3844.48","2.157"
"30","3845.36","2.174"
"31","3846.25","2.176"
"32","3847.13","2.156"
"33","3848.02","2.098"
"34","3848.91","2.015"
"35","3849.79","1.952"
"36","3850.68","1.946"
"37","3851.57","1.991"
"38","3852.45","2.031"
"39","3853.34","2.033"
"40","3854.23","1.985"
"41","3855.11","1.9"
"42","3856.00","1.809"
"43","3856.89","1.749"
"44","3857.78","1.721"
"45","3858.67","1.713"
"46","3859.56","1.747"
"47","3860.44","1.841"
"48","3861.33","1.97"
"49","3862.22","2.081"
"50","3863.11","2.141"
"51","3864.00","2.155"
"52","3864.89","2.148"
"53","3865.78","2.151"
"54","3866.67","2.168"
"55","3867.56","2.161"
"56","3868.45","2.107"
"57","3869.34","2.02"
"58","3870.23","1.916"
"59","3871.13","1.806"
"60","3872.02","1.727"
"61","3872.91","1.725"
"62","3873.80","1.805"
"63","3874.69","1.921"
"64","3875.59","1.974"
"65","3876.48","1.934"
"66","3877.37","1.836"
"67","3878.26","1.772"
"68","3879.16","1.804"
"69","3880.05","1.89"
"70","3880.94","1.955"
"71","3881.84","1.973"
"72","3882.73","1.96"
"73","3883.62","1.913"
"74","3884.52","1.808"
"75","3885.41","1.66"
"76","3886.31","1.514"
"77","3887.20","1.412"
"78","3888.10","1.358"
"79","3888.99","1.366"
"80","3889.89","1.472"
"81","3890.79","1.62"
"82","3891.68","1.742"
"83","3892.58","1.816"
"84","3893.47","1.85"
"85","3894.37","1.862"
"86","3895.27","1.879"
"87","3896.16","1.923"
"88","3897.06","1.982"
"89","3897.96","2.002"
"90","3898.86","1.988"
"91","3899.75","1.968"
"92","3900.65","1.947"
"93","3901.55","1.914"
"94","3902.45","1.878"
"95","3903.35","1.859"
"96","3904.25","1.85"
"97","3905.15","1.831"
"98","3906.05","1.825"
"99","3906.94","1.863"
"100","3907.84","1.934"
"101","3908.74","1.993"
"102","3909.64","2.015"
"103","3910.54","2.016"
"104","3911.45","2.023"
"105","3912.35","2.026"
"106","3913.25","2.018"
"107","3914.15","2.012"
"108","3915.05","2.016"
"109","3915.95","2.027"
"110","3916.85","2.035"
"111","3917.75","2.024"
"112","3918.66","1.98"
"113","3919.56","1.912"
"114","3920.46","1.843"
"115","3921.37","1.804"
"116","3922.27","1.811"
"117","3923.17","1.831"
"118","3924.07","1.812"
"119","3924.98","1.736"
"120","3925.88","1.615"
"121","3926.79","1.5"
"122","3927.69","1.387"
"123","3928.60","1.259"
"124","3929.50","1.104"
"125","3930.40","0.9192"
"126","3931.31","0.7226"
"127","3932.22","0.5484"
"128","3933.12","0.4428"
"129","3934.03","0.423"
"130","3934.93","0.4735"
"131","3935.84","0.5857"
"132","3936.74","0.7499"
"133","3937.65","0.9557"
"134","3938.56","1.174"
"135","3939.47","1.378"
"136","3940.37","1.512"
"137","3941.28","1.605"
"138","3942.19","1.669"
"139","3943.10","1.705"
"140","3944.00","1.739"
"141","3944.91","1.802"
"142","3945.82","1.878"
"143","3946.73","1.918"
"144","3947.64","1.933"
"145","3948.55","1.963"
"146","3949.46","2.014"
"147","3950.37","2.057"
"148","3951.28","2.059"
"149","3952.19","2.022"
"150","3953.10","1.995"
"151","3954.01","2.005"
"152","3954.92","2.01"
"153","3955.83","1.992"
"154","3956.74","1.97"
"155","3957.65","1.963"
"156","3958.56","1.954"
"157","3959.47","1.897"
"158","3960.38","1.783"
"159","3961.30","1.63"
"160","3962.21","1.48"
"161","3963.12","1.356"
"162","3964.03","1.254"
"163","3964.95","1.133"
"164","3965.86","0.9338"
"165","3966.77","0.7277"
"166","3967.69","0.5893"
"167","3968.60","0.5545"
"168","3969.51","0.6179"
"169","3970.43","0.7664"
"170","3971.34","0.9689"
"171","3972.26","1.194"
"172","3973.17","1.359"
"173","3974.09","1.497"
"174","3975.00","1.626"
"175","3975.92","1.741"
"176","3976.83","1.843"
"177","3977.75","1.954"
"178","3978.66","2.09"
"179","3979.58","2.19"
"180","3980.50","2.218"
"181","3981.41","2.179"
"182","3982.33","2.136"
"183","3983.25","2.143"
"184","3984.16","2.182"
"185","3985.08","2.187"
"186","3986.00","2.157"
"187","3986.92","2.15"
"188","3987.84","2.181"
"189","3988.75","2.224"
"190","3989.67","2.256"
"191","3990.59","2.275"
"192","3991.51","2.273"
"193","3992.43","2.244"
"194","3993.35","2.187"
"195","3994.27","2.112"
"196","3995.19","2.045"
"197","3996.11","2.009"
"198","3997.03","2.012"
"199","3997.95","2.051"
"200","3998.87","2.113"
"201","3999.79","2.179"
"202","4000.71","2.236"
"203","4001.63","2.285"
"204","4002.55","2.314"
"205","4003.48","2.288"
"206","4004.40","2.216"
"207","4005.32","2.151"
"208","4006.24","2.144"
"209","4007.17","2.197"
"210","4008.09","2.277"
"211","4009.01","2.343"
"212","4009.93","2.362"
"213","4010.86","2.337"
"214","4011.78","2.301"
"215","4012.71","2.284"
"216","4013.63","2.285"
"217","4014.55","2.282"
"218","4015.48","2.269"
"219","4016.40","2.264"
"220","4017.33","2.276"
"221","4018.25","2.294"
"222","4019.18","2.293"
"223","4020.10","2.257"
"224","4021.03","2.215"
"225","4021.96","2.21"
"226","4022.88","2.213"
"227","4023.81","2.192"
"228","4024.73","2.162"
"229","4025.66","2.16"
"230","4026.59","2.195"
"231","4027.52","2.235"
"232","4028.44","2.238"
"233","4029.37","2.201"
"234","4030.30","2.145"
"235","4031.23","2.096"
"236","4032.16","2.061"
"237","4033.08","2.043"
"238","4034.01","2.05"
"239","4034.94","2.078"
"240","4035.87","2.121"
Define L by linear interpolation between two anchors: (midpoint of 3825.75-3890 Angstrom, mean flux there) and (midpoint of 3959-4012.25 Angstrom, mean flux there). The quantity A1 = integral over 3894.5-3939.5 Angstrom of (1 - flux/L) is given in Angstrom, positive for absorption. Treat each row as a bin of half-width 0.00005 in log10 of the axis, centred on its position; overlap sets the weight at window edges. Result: 4.8 Angstrom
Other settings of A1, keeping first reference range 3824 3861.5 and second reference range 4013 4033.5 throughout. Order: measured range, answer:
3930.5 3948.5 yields 6.8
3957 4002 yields 6.7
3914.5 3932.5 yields 3.0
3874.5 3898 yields 0.5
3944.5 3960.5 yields 0.4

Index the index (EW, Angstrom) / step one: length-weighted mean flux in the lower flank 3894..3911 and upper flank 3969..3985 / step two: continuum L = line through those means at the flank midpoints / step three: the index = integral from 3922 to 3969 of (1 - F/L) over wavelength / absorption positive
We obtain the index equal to 8.8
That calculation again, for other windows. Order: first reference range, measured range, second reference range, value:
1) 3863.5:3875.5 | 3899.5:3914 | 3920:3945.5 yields -3.33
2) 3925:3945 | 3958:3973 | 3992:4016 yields 3.86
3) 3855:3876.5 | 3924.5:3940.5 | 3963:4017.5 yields 7.55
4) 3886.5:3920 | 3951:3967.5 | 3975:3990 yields 3.04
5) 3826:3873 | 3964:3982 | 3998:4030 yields 6.34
